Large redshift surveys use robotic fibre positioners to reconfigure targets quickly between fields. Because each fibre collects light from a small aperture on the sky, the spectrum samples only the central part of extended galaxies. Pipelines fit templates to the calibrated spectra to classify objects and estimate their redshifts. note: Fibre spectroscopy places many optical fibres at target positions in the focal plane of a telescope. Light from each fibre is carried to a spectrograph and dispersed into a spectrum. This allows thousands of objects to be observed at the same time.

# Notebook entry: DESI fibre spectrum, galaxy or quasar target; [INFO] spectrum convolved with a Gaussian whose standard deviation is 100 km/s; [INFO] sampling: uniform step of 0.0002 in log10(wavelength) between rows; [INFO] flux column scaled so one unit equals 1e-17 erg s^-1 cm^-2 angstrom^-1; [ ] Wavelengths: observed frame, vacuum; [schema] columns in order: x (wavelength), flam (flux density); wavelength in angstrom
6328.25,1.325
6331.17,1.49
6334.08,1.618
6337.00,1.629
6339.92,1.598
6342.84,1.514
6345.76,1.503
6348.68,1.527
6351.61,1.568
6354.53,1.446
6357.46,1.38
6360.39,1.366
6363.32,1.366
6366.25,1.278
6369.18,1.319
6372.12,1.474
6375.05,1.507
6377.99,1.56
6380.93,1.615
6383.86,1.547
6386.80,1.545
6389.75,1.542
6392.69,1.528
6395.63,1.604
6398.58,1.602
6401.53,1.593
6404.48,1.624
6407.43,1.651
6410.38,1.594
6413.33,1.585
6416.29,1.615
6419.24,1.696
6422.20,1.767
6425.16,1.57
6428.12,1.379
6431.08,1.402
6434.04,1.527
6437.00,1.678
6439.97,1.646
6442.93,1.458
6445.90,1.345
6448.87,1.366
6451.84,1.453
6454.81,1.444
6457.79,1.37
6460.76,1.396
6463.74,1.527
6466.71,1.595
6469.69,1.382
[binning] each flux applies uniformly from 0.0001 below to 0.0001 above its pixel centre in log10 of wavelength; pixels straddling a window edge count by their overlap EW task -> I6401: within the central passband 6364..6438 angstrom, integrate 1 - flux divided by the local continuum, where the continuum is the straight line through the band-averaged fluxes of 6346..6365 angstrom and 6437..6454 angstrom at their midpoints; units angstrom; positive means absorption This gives -4.6 angstrom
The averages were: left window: 1.44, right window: 1.47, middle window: 1.55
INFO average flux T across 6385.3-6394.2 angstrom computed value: 1.54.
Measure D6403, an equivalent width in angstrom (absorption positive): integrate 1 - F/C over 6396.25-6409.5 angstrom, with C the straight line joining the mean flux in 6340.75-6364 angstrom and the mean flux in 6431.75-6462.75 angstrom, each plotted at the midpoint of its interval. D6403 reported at -1.3 angstrom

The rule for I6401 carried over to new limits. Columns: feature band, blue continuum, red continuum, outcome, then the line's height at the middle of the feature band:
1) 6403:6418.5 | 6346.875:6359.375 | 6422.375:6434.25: -1.3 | 1.49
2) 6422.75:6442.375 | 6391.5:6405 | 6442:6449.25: -1.3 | 1.44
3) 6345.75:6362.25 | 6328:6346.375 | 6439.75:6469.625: 0.7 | 1.53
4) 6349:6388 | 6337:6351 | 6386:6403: 2.4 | 1.56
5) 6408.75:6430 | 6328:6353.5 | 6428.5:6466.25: -1.6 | 1.49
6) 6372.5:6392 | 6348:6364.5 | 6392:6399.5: -0.2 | 1.53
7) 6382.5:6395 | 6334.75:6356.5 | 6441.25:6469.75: -0.4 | 1.5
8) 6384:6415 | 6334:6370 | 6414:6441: -0.9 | 1.54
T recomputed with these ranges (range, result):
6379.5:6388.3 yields 1.57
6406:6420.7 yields 1.63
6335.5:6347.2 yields 1.56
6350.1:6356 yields 1.51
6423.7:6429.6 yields 1.47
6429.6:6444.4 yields 1.54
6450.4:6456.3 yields 1.45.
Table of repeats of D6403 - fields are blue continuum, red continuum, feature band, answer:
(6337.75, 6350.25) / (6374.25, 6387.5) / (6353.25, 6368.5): 1.8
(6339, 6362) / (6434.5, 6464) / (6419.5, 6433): -0.7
